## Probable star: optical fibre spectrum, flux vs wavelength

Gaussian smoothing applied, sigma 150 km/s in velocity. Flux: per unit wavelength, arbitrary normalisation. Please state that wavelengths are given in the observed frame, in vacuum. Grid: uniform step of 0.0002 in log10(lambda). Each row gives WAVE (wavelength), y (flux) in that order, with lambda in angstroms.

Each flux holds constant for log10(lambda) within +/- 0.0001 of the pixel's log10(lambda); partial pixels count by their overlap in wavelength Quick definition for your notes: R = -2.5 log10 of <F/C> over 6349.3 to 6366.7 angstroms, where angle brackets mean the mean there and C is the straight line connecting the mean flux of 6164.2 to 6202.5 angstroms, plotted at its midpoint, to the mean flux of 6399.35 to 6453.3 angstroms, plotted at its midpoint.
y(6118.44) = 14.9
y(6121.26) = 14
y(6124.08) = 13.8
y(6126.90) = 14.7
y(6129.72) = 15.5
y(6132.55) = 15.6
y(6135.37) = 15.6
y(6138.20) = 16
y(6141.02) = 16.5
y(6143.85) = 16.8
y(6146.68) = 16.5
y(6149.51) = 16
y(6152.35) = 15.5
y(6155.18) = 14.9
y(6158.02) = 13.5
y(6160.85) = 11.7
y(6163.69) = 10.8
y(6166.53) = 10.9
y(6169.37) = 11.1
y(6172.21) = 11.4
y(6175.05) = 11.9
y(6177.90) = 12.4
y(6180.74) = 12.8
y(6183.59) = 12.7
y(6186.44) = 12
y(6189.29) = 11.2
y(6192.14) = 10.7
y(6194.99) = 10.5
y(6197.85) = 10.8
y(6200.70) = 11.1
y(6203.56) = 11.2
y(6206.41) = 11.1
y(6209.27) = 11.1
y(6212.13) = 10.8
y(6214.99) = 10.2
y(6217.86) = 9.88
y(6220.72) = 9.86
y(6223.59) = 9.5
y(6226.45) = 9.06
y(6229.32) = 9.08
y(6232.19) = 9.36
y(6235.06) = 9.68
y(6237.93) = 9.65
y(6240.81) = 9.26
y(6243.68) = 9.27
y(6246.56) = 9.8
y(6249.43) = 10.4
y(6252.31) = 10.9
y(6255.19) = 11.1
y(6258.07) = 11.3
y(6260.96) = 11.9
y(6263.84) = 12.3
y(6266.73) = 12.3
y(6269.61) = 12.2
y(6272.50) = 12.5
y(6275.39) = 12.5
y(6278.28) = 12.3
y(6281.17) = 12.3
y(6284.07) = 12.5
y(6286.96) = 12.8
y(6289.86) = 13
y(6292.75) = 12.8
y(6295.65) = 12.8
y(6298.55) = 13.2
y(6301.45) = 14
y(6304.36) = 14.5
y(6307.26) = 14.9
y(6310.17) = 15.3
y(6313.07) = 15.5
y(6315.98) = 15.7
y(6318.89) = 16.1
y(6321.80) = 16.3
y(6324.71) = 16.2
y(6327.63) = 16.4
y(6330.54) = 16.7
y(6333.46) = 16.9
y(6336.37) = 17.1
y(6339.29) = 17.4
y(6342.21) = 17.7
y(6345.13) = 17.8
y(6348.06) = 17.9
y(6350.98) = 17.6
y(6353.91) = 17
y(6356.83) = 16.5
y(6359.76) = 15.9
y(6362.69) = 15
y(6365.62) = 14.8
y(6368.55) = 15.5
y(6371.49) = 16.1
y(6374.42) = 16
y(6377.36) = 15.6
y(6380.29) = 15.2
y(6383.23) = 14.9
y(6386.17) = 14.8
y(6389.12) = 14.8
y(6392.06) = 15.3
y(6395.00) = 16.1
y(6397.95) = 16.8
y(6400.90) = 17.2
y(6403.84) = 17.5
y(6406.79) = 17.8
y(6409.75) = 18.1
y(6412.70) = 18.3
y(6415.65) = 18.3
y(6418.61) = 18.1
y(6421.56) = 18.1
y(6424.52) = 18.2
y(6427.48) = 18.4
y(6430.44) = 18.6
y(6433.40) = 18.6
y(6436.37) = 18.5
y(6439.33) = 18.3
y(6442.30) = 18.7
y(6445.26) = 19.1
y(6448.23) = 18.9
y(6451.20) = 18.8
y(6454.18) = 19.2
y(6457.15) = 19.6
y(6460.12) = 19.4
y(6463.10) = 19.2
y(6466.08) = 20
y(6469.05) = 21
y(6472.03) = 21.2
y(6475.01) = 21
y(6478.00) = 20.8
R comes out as 0.01 mag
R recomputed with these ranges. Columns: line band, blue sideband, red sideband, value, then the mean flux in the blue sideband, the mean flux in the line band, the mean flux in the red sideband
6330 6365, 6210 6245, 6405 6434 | -0.13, 9.66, 16.9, 18.2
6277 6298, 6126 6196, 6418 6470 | 0.25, 13.5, 12.7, 18.9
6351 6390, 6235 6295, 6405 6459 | 0.02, 11.5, 15.6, 18.5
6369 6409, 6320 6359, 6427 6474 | 0.13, 17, 16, 19.3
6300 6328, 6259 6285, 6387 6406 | -0.14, 12.3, 15.5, 16.3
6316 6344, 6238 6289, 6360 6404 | -0.21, 11.5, 16.7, 15.7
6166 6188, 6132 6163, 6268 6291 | 0.22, 15.2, 11.9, 12.5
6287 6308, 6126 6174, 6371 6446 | 0.18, 14.3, 13.5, 17.2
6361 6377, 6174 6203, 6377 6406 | -0.01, 11.6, 15.5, 15.9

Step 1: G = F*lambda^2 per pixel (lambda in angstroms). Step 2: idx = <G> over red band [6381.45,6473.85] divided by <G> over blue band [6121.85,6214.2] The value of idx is 1.5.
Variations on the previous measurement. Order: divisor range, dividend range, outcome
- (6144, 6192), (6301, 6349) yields 1.33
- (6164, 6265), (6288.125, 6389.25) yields 1.52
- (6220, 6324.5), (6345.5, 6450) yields 1.46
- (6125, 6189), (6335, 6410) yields 1.27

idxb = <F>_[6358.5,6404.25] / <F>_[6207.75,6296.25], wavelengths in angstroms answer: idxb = 1.42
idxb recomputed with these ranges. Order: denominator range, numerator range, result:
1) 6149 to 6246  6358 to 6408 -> 1.42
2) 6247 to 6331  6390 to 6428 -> 1.31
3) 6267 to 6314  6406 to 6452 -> 1.39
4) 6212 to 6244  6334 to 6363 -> 1.78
